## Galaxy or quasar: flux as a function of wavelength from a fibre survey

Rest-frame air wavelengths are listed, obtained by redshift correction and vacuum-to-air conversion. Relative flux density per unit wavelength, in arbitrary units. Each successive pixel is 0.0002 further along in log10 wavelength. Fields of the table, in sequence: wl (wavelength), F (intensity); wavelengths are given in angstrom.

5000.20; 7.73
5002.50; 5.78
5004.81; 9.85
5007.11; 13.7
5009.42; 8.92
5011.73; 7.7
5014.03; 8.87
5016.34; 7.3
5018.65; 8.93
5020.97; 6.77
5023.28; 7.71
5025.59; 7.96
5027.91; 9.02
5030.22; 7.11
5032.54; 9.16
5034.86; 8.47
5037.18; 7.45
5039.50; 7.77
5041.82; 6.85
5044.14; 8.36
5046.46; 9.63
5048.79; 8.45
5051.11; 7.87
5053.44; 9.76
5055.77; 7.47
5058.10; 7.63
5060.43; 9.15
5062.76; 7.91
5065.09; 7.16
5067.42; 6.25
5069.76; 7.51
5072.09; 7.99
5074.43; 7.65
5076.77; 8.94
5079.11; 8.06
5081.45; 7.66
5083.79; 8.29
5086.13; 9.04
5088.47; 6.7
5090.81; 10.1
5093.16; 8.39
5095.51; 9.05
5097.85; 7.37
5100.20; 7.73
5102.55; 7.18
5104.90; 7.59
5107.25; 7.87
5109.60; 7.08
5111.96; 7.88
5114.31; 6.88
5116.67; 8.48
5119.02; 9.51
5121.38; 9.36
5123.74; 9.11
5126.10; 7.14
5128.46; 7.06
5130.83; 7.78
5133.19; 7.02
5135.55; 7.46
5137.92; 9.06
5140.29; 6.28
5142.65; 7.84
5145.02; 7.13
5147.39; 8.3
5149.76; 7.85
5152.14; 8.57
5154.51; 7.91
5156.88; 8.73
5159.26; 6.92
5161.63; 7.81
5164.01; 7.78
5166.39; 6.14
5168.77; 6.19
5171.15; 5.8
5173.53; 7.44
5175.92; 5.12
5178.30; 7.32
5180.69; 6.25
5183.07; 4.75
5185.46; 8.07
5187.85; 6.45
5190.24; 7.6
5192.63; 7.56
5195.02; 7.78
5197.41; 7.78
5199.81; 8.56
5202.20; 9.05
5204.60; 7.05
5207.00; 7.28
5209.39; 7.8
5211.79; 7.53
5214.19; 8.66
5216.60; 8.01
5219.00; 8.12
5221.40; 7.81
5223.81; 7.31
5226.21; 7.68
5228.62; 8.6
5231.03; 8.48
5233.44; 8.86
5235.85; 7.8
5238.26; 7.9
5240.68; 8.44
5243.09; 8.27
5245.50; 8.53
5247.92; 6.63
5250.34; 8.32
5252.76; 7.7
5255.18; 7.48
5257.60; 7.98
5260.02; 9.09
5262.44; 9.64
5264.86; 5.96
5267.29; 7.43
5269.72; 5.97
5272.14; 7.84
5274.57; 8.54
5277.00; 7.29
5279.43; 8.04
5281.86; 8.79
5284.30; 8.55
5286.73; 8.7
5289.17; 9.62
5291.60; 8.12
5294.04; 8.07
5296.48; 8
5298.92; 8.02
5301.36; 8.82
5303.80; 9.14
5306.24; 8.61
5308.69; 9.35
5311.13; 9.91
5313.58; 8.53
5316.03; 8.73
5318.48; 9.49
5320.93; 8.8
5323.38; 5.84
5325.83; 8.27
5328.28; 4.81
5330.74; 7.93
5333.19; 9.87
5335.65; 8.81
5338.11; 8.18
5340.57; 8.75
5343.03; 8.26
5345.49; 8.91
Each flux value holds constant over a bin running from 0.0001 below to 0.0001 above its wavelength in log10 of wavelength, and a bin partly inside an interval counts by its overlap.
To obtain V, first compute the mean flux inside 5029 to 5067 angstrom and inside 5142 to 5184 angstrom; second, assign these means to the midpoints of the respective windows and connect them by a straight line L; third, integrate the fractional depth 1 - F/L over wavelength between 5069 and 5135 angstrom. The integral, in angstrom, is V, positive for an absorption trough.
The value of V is -3.27 angstrom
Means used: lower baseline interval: 8.1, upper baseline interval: 7.11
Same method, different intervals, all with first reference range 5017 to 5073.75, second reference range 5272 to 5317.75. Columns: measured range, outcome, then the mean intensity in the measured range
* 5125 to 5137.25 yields 1.25 angstrom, 7.37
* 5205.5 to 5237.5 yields 1.64 angstrom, 7.99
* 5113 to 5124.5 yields -0.66 angstrom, 8.65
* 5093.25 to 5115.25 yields 1.27 angstrom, 7.67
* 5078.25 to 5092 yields -0.37 angstrom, 8.32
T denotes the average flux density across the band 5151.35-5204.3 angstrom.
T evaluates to 7.24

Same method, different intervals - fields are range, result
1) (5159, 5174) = 6.84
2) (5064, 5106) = 7.93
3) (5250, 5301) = 8.06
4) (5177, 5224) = 7.54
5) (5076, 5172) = 7.83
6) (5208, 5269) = 7.98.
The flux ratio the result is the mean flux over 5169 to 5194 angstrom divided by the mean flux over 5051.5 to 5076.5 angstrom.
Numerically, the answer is 0.8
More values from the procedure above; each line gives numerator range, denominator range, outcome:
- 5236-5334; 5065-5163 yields 1.03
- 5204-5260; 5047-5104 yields 0.99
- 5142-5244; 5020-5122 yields 0.94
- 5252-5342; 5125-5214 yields 1.12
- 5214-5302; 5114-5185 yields 1.08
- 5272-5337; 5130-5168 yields 1.10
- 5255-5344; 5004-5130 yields 1.01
